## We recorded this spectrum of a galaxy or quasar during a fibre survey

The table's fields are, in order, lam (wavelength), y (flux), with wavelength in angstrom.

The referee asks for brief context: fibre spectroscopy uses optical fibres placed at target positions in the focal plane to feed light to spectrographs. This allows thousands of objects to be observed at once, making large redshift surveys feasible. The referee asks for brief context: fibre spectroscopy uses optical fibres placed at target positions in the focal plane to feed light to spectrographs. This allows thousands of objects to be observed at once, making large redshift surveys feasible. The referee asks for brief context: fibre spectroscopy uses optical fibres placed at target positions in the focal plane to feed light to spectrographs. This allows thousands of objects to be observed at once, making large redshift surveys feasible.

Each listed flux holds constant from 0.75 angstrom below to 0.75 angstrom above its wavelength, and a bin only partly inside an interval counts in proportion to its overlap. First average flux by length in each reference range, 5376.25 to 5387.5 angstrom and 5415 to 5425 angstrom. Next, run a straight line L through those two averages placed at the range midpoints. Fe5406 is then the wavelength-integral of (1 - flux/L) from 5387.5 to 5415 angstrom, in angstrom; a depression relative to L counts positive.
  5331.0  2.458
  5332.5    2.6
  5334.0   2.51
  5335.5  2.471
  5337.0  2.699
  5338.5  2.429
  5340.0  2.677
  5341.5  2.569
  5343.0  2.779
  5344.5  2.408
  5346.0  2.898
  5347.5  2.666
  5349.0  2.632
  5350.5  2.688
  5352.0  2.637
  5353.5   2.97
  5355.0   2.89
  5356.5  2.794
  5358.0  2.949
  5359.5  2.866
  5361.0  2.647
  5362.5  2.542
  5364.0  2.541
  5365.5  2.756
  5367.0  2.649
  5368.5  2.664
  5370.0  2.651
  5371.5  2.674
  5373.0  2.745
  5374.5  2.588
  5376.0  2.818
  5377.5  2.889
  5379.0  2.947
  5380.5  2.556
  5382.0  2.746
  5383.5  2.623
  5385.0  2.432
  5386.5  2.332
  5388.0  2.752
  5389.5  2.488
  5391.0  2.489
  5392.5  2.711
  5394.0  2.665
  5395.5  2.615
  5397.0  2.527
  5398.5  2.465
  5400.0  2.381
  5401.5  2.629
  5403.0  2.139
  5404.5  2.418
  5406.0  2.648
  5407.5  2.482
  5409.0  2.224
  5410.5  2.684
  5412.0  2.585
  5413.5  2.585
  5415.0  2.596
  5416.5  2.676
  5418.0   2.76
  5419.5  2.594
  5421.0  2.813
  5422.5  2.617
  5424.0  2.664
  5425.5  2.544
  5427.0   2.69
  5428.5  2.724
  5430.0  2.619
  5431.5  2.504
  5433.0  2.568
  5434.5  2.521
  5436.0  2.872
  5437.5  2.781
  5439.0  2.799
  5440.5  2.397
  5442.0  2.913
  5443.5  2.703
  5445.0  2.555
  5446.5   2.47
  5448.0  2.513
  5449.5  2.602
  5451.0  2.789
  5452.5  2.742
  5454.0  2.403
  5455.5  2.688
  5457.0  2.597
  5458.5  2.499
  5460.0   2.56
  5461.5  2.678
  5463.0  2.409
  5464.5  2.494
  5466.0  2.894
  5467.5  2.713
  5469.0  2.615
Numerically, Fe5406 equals 1.4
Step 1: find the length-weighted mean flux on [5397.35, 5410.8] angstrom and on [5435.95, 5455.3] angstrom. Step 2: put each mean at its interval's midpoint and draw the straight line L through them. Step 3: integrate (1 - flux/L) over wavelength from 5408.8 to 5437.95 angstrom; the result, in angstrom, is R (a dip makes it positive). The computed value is -1.1 angstrom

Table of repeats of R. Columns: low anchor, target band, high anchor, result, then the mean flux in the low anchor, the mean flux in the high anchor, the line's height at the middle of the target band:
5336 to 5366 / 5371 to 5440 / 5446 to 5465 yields 0.60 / 2.7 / 2.58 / 2.63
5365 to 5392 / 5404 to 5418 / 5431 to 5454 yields 0.48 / 2.66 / 2.64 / 2.65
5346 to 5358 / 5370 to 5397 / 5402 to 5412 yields -0.62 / 2.78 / 2.45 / 2.59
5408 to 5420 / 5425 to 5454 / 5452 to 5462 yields -0.61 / 2.59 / 2.59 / 2.59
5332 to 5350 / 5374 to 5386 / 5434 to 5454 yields -0.30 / 2.61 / 2.66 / 2.63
